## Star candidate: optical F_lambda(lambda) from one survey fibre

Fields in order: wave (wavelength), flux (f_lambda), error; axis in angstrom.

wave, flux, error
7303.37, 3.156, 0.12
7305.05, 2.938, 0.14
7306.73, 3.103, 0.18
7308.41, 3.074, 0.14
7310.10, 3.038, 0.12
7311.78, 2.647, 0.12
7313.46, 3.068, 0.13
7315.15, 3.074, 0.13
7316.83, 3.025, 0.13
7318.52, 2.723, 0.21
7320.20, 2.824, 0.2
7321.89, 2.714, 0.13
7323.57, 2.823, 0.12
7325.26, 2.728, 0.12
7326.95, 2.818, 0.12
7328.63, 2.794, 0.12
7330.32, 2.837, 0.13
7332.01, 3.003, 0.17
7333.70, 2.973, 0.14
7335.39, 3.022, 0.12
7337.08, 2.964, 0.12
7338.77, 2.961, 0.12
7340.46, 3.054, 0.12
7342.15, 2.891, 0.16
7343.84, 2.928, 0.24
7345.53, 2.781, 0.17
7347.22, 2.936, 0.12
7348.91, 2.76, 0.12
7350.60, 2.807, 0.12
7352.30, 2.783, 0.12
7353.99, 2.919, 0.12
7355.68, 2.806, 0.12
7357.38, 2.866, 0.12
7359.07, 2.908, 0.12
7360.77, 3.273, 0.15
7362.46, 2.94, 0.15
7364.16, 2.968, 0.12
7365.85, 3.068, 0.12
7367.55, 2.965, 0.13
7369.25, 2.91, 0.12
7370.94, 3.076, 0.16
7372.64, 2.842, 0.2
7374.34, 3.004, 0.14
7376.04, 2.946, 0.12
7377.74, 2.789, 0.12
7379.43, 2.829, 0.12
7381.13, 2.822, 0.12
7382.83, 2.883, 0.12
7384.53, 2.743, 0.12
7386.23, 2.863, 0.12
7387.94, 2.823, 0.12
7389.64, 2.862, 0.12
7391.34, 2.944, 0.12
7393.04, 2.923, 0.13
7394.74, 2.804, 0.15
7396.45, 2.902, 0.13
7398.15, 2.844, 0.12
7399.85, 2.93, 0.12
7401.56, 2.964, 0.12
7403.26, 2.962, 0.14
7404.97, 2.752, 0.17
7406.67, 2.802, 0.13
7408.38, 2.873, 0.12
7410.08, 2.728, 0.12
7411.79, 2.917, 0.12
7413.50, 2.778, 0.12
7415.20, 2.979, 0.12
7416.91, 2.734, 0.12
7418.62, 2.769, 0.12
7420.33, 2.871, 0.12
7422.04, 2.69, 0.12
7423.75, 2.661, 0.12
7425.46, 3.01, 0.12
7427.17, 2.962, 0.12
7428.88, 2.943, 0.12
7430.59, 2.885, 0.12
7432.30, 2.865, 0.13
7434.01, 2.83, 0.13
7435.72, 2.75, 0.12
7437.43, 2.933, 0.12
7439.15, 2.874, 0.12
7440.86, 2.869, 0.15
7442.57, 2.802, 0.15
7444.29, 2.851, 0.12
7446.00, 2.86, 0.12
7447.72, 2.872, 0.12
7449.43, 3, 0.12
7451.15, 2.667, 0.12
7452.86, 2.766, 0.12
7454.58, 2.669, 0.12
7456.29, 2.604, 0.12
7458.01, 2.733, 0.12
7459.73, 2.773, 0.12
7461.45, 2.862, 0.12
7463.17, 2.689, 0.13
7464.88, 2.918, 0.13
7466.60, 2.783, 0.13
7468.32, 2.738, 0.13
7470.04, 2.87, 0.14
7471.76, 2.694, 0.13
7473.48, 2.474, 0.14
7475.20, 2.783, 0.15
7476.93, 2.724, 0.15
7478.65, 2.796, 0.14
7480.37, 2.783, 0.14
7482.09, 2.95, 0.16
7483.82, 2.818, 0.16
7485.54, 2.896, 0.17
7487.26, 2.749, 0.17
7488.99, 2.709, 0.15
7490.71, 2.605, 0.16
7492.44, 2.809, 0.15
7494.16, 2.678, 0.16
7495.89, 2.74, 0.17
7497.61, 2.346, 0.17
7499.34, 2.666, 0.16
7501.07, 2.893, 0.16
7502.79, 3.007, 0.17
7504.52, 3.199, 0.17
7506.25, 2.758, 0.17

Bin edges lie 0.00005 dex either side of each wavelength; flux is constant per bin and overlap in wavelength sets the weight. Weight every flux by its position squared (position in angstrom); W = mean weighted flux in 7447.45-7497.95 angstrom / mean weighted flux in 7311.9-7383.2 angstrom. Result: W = 0.98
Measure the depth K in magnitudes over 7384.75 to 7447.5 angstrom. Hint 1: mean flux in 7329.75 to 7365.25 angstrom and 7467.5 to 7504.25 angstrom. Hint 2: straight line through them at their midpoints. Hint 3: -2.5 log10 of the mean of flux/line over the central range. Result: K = -0.01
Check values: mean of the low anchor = 2.92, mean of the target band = 2.85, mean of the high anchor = 2.76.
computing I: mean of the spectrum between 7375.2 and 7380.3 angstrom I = 2.86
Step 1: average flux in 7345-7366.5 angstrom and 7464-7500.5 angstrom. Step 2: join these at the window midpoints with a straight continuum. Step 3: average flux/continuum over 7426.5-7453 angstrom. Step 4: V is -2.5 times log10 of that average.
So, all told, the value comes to -0.02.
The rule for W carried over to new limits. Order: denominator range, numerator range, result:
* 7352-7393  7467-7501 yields 0.97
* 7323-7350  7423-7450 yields 1.02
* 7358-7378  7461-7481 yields 0.95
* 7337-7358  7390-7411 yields 1.01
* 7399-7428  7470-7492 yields 0.99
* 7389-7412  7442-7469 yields 0.99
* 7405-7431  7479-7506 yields 1.00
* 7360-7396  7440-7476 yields 0.97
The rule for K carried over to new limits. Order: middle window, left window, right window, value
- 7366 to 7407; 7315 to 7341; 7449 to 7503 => -0.020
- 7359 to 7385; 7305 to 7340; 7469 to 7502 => -0.030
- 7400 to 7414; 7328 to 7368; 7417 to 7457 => 0.003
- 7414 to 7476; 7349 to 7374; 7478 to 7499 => -0.001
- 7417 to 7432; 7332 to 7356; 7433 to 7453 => 0.004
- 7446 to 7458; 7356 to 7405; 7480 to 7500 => 0.009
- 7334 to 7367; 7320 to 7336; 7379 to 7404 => -0.026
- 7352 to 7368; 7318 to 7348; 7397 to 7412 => -0.031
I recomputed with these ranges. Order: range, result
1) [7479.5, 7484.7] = 2.85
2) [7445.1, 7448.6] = 2.87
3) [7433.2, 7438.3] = 2.84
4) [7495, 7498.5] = 2.54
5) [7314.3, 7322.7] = 2.87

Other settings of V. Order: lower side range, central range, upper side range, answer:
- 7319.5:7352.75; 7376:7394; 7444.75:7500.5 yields -0.01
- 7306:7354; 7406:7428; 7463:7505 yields 0.00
